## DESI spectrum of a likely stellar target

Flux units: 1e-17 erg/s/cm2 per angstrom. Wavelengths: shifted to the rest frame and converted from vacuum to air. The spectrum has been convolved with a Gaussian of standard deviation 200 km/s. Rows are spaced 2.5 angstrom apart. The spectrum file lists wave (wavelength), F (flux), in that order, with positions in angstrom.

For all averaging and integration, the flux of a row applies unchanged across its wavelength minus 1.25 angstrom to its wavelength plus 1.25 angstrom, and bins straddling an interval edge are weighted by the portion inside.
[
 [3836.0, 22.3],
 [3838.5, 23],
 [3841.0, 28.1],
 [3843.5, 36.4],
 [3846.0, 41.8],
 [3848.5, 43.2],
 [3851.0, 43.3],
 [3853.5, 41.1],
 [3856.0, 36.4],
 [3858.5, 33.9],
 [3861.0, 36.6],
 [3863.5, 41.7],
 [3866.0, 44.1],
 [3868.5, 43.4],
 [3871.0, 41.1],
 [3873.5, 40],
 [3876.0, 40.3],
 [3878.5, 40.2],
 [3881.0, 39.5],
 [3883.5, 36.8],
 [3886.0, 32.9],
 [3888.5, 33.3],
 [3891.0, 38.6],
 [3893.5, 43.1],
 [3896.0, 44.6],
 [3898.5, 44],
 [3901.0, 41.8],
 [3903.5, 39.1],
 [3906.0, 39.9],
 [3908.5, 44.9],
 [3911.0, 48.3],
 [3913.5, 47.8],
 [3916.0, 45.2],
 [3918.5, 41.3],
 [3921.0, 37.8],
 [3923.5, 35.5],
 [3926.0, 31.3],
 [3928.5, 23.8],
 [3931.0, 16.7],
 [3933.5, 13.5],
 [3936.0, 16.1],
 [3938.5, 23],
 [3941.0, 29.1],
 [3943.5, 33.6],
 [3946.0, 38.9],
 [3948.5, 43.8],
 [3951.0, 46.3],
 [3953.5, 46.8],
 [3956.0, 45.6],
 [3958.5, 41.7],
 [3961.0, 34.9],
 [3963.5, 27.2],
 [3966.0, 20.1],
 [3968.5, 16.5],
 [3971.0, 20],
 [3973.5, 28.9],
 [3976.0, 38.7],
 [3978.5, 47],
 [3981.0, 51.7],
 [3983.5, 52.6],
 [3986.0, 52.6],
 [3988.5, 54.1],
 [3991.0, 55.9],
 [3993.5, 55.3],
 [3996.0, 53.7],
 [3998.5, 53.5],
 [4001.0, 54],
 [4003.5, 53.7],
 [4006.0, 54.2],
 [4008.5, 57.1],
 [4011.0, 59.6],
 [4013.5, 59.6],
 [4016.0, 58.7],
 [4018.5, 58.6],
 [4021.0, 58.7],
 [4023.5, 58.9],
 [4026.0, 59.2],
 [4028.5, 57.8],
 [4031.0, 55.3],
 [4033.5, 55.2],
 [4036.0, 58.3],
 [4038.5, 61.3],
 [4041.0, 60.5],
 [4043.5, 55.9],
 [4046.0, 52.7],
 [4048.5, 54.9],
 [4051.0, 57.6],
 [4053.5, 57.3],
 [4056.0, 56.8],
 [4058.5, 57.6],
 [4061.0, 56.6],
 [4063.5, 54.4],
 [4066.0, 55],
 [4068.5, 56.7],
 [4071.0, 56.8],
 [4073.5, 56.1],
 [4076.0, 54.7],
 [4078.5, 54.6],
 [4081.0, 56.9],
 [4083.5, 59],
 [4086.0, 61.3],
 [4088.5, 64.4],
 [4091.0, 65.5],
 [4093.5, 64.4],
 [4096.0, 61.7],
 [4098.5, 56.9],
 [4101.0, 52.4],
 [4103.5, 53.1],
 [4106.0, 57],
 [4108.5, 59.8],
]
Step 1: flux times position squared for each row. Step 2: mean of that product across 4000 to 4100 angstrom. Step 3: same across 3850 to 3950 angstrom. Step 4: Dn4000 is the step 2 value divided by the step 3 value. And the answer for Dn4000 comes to 1.7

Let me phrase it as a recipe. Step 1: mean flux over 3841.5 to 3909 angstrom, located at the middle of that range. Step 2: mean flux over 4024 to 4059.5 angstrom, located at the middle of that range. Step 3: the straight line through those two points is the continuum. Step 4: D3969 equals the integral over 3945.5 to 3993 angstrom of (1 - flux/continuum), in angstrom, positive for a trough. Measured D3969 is 8.90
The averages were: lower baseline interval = 39.9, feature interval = 40.4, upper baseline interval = 57.2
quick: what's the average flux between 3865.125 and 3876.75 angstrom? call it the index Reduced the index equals 41.8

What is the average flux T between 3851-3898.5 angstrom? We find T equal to 39.5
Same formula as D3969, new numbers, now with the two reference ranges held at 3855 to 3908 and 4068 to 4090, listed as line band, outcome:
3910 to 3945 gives 9.7 angstrom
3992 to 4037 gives -4.1 angstrom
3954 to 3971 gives 5.8 angstrom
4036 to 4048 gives -0.7 angstrom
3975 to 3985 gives 0.2 angstrom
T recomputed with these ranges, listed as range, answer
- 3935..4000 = 39.7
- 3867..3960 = 37.6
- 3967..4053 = 52.4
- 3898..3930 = 39.8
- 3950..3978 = 33.6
